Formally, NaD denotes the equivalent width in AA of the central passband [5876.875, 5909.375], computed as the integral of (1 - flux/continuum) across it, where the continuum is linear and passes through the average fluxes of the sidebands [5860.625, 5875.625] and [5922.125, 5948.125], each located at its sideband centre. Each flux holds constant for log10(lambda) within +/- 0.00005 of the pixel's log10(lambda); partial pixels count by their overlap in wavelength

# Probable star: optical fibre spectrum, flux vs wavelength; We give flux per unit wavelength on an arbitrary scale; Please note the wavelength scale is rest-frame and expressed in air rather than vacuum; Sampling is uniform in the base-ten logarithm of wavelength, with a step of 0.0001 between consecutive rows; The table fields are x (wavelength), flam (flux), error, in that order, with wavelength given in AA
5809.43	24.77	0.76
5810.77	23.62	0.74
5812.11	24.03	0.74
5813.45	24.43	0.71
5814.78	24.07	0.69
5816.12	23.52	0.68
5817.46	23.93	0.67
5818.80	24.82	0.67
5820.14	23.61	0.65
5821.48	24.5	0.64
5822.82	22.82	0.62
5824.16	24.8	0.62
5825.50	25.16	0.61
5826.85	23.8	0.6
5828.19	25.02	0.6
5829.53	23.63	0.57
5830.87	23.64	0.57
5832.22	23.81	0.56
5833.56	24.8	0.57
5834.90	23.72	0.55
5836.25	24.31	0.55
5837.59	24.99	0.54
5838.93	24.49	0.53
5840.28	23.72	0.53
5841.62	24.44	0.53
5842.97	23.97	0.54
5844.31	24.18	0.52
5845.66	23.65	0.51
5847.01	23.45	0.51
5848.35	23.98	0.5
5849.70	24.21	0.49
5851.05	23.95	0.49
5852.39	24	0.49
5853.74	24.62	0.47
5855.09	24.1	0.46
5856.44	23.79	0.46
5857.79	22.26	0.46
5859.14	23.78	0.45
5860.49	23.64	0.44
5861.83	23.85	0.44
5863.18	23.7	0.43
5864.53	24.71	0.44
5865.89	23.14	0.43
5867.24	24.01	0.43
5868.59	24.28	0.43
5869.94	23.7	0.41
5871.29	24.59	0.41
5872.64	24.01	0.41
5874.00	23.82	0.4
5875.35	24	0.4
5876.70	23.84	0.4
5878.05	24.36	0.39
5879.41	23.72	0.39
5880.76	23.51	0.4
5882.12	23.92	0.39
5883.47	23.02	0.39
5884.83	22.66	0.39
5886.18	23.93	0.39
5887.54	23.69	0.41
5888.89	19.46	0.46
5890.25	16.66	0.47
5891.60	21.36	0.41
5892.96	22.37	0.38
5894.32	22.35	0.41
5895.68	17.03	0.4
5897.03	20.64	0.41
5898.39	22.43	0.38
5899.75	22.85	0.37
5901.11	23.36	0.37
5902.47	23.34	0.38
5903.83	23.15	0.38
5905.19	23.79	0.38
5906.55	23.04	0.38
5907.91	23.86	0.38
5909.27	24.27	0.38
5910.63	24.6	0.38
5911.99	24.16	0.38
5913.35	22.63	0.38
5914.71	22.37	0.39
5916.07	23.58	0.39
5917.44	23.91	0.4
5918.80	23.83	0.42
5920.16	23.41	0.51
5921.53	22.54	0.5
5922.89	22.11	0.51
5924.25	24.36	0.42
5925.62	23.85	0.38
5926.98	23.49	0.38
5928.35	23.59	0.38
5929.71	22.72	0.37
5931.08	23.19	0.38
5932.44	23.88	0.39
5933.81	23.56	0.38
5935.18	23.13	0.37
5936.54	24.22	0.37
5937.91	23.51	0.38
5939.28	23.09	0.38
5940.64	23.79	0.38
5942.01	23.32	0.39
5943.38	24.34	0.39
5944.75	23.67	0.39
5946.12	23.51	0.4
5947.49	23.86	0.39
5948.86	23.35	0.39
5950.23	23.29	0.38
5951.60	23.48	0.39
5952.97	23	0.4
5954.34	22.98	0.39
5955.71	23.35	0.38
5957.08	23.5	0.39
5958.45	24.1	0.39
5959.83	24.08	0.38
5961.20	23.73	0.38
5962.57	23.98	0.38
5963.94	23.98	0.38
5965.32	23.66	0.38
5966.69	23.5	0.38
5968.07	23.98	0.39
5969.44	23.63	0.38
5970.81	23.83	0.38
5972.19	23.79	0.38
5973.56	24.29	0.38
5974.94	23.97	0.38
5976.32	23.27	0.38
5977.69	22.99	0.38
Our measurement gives 1.9 AA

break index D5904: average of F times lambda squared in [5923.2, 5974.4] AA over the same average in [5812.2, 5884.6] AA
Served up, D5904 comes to 1.0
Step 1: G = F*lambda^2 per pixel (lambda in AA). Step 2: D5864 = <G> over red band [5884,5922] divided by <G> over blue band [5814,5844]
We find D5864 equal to 0.96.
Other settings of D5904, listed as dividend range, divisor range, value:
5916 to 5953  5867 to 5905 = 1.05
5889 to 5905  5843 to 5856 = 0.91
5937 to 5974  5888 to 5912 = 1.09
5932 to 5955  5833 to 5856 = 1.01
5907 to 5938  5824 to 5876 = 1.00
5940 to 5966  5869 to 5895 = 1.06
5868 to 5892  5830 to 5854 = 0.97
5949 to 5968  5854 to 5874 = 1.02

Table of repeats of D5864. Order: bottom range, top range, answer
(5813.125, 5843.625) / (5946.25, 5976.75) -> 1.02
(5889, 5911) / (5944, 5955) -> 1.08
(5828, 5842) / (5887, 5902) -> 0.89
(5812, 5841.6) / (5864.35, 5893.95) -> 0.97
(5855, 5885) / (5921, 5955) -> 1.01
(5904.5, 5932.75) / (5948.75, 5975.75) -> 1.02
